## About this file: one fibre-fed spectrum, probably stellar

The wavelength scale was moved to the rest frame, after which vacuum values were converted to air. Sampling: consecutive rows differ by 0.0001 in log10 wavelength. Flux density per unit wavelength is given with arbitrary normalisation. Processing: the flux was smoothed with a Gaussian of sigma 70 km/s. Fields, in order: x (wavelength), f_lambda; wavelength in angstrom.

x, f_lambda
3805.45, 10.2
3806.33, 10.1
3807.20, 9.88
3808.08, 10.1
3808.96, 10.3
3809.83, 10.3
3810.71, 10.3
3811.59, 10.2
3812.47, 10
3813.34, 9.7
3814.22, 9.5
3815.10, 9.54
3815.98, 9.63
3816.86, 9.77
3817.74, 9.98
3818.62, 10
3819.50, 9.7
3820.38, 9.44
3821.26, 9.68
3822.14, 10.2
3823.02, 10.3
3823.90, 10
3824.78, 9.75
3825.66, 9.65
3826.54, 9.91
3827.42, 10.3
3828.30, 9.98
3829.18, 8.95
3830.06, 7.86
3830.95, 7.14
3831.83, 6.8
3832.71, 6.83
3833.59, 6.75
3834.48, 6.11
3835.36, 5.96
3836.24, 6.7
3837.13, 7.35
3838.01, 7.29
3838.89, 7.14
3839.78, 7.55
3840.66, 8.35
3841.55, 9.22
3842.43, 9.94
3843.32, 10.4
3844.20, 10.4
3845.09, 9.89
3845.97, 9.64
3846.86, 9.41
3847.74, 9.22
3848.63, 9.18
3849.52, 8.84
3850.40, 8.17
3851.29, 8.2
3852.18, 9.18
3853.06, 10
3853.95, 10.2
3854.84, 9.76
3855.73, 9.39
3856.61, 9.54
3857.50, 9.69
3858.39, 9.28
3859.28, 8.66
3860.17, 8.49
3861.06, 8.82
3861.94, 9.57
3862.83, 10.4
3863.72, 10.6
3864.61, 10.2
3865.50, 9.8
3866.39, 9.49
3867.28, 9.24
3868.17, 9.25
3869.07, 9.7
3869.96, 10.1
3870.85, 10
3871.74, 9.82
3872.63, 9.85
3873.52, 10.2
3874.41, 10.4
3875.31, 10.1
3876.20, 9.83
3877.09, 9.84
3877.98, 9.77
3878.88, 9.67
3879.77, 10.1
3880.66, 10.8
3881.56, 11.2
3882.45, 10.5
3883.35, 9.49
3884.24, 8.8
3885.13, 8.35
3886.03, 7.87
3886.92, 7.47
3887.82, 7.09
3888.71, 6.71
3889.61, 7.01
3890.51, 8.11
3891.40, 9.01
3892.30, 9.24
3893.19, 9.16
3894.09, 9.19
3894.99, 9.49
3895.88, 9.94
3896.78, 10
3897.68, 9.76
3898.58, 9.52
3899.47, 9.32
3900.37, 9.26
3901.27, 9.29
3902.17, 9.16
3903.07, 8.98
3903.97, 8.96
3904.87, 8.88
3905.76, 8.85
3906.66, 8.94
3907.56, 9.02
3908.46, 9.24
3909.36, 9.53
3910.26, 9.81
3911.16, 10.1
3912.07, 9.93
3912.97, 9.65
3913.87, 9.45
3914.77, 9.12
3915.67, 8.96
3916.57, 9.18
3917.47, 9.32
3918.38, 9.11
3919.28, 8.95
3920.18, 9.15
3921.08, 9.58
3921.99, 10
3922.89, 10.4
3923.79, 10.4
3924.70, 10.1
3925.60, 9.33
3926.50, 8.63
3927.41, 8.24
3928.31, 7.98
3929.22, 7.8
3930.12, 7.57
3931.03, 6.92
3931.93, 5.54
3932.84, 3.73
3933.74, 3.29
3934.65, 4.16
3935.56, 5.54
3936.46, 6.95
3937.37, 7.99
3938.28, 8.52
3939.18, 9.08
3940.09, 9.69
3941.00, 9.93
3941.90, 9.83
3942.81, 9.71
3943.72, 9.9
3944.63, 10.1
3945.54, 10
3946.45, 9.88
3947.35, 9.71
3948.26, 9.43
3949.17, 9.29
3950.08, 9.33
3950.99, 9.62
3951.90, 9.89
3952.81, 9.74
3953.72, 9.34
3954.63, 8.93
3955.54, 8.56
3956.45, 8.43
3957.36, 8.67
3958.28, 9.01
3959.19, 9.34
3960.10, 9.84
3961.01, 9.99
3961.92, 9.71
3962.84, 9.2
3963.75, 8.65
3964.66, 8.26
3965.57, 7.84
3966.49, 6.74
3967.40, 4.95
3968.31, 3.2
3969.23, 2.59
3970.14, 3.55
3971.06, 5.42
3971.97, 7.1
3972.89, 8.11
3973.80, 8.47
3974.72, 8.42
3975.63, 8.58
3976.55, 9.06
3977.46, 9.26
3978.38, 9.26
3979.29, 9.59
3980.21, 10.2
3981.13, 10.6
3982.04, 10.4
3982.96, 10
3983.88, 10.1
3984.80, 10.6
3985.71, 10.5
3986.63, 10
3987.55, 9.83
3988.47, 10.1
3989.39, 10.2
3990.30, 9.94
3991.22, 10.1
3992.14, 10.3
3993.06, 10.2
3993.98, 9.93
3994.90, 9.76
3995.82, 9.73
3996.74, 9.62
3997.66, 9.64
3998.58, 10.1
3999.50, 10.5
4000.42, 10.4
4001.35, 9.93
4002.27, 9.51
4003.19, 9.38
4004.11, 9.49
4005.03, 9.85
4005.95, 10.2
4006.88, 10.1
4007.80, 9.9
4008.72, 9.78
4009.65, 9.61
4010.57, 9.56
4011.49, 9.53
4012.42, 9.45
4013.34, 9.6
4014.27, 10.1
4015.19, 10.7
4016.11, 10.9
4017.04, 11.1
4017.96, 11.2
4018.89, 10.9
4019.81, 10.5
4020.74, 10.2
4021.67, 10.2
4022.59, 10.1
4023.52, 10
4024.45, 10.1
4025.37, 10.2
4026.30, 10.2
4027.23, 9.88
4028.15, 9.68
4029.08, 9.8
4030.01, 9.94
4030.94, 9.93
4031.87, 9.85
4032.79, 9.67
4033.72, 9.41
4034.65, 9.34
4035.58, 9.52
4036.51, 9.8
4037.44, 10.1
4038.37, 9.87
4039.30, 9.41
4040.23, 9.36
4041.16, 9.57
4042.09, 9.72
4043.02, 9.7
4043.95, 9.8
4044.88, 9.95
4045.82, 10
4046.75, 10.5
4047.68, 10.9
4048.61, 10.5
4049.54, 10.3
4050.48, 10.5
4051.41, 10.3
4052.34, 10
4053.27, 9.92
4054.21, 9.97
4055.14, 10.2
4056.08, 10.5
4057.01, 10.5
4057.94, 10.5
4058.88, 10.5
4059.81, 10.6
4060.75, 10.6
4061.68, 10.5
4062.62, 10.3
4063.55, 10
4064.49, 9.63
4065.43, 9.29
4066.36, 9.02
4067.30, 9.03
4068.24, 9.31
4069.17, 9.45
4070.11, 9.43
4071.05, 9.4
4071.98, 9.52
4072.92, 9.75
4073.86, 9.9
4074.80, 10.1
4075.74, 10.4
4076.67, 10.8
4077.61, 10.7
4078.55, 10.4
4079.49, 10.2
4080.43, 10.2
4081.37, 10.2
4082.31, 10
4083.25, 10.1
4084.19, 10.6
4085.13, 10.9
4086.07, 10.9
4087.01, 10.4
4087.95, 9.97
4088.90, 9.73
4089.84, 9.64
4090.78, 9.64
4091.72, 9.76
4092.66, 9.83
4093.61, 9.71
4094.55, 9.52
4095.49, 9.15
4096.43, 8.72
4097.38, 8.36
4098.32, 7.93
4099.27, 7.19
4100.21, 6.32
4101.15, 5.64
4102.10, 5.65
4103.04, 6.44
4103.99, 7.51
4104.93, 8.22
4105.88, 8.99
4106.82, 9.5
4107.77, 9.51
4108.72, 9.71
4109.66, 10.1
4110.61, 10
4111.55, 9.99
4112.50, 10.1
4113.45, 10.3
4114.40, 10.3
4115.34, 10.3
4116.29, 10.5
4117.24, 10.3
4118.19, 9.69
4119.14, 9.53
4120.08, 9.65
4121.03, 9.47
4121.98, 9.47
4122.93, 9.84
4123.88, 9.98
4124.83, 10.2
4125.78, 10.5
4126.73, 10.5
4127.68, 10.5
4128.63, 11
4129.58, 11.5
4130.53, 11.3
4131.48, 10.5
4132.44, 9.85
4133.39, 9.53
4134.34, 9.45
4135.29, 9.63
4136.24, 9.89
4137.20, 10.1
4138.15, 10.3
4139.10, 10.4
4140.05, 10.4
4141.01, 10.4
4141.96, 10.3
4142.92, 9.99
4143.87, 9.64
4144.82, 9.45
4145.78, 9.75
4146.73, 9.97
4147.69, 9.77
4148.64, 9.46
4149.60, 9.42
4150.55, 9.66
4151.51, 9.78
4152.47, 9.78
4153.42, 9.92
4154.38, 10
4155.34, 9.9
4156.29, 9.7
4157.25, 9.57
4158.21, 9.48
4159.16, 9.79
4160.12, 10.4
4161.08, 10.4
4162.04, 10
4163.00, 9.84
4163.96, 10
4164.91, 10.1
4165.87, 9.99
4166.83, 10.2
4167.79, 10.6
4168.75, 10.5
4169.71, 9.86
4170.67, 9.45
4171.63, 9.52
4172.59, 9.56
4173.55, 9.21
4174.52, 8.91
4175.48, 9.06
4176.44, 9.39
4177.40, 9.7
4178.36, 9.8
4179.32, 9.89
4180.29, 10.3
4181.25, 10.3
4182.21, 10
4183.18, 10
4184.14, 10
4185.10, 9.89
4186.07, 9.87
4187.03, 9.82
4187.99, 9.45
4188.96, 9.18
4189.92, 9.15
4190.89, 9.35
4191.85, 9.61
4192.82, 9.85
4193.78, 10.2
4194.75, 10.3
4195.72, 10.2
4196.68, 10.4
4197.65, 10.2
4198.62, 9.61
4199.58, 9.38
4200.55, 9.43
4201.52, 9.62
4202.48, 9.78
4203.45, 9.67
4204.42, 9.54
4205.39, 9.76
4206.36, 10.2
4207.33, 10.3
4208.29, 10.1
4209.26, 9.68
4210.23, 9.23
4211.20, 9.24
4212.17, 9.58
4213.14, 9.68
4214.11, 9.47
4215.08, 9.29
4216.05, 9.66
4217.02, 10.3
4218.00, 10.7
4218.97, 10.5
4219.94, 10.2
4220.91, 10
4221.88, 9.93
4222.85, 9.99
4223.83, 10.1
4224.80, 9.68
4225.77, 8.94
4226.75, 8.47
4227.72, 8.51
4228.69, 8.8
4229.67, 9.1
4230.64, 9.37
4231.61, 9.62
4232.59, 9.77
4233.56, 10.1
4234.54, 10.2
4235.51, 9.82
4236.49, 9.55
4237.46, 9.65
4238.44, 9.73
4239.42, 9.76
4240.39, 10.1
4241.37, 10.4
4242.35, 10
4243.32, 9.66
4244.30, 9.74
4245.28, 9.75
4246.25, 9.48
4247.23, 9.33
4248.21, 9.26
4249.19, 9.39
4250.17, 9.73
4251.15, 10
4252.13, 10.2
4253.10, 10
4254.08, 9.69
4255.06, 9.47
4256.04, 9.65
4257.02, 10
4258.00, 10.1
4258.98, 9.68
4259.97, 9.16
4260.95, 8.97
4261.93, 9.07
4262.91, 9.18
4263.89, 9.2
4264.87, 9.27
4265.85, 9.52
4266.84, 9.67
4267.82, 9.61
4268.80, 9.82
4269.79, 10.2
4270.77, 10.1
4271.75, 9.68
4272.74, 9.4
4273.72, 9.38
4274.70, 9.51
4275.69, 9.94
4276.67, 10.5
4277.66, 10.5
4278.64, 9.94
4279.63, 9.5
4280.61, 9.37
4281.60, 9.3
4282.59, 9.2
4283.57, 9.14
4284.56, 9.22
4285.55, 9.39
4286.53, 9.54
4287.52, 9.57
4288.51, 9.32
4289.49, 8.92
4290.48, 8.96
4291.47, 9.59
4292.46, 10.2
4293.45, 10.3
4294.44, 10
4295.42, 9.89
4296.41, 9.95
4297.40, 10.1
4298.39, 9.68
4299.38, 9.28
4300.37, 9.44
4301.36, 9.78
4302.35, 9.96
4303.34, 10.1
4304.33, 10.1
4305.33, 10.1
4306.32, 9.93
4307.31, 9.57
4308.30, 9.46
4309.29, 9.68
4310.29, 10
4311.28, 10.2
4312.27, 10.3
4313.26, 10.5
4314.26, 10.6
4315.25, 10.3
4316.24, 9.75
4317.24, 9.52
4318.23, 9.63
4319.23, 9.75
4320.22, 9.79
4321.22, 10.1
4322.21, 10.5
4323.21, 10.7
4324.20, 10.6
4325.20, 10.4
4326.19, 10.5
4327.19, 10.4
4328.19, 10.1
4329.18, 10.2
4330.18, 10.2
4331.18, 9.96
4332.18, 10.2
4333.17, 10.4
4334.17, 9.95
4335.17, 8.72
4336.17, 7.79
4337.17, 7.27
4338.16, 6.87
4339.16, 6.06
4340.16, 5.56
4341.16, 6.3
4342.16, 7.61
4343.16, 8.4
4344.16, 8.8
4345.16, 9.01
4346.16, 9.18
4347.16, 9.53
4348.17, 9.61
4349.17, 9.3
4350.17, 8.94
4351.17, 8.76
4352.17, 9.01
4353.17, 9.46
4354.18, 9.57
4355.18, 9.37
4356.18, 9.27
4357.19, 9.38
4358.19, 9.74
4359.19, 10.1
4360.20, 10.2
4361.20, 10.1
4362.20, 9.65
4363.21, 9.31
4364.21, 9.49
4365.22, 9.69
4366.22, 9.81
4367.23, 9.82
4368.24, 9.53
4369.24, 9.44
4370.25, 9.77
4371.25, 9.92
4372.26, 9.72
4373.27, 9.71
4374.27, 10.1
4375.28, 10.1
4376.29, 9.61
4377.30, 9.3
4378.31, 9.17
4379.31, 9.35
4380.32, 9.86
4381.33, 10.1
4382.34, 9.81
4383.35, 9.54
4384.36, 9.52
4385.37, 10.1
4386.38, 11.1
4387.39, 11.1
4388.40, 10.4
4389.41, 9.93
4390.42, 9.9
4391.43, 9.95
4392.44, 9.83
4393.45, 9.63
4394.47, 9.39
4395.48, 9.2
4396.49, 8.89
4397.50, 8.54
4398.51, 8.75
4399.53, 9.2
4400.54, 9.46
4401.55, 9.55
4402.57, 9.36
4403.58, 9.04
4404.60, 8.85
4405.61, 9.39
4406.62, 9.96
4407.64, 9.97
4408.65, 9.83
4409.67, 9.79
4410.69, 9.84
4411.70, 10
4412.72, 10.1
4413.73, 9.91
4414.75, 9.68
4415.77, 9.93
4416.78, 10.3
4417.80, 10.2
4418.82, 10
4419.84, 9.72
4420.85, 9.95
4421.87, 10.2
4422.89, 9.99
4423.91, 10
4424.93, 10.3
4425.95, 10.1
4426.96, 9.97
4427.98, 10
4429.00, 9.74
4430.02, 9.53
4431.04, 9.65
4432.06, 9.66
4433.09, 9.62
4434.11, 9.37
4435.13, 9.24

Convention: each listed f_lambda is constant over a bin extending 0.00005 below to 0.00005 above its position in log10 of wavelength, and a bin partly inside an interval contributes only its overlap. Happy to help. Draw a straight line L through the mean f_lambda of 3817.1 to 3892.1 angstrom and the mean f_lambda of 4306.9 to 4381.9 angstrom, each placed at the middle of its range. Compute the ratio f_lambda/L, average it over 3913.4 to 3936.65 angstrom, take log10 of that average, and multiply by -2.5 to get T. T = 0.14 mag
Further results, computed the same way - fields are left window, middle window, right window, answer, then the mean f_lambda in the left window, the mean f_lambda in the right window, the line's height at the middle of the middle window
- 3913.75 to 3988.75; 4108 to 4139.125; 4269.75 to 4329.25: -0.102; 8.59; 9.86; 9.22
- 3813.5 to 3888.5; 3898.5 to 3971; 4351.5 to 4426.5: 0.088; 9.2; 9.73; 9.28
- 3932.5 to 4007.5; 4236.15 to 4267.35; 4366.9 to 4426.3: -0.020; 8.87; 9.76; 9.46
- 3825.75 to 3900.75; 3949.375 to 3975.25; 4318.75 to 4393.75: 0.150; 9.07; 9.49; 9.16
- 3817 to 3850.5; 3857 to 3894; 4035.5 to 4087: -0.038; 8.8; 10.1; 9.04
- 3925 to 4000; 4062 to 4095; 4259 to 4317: -0.103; 8.66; 9.7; 9.03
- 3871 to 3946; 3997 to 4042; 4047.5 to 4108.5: -0.068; 8.93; 9.58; 9.36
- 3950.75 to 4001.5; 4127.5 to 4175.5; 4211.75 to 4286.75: -0.062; 8.96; 9.65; 9.4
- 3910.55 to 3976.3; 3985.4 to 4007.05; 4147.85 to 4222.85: -0.147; 8.39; 9.82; 8.7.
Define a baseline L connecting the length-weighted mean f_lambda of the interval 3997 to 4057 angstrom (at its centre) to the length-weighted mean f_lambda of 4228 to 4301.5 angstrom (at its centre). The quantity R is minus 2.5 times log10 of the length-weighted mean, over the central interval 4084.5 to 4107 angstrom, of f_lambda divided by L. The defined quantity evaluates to 0.14 mag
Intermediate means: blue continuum 10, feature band 8.74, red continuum 9.64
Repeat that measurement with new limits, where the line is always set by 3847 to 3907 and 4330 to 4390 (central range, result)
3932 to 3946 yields 0.19 mag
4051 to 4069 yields -0.08 mag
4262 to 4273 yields -0.03 mag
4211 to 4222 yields -0.06 mag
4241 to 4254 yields -0.05 mag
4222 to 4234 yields -0.01 mag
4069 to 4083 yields -0.08 mag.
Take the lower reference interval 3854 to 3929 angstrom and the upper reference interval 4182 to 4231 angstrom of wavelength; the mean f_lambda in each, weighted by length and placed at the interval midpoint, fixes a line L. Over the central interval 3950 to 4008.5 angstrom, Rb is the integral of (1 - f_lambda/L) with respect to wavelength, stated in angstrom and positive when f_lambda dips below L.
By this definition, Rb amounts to 2.5 angstrom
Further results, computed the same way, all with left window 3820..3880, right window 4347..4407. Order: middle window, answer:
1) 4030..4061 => -2.3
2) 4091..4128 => 0.7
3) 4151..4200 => -2.0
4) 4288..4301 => -0.2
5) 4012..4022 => -1.2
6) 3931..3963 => 2.3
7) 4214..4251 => -0.8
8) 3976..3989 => -1.0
